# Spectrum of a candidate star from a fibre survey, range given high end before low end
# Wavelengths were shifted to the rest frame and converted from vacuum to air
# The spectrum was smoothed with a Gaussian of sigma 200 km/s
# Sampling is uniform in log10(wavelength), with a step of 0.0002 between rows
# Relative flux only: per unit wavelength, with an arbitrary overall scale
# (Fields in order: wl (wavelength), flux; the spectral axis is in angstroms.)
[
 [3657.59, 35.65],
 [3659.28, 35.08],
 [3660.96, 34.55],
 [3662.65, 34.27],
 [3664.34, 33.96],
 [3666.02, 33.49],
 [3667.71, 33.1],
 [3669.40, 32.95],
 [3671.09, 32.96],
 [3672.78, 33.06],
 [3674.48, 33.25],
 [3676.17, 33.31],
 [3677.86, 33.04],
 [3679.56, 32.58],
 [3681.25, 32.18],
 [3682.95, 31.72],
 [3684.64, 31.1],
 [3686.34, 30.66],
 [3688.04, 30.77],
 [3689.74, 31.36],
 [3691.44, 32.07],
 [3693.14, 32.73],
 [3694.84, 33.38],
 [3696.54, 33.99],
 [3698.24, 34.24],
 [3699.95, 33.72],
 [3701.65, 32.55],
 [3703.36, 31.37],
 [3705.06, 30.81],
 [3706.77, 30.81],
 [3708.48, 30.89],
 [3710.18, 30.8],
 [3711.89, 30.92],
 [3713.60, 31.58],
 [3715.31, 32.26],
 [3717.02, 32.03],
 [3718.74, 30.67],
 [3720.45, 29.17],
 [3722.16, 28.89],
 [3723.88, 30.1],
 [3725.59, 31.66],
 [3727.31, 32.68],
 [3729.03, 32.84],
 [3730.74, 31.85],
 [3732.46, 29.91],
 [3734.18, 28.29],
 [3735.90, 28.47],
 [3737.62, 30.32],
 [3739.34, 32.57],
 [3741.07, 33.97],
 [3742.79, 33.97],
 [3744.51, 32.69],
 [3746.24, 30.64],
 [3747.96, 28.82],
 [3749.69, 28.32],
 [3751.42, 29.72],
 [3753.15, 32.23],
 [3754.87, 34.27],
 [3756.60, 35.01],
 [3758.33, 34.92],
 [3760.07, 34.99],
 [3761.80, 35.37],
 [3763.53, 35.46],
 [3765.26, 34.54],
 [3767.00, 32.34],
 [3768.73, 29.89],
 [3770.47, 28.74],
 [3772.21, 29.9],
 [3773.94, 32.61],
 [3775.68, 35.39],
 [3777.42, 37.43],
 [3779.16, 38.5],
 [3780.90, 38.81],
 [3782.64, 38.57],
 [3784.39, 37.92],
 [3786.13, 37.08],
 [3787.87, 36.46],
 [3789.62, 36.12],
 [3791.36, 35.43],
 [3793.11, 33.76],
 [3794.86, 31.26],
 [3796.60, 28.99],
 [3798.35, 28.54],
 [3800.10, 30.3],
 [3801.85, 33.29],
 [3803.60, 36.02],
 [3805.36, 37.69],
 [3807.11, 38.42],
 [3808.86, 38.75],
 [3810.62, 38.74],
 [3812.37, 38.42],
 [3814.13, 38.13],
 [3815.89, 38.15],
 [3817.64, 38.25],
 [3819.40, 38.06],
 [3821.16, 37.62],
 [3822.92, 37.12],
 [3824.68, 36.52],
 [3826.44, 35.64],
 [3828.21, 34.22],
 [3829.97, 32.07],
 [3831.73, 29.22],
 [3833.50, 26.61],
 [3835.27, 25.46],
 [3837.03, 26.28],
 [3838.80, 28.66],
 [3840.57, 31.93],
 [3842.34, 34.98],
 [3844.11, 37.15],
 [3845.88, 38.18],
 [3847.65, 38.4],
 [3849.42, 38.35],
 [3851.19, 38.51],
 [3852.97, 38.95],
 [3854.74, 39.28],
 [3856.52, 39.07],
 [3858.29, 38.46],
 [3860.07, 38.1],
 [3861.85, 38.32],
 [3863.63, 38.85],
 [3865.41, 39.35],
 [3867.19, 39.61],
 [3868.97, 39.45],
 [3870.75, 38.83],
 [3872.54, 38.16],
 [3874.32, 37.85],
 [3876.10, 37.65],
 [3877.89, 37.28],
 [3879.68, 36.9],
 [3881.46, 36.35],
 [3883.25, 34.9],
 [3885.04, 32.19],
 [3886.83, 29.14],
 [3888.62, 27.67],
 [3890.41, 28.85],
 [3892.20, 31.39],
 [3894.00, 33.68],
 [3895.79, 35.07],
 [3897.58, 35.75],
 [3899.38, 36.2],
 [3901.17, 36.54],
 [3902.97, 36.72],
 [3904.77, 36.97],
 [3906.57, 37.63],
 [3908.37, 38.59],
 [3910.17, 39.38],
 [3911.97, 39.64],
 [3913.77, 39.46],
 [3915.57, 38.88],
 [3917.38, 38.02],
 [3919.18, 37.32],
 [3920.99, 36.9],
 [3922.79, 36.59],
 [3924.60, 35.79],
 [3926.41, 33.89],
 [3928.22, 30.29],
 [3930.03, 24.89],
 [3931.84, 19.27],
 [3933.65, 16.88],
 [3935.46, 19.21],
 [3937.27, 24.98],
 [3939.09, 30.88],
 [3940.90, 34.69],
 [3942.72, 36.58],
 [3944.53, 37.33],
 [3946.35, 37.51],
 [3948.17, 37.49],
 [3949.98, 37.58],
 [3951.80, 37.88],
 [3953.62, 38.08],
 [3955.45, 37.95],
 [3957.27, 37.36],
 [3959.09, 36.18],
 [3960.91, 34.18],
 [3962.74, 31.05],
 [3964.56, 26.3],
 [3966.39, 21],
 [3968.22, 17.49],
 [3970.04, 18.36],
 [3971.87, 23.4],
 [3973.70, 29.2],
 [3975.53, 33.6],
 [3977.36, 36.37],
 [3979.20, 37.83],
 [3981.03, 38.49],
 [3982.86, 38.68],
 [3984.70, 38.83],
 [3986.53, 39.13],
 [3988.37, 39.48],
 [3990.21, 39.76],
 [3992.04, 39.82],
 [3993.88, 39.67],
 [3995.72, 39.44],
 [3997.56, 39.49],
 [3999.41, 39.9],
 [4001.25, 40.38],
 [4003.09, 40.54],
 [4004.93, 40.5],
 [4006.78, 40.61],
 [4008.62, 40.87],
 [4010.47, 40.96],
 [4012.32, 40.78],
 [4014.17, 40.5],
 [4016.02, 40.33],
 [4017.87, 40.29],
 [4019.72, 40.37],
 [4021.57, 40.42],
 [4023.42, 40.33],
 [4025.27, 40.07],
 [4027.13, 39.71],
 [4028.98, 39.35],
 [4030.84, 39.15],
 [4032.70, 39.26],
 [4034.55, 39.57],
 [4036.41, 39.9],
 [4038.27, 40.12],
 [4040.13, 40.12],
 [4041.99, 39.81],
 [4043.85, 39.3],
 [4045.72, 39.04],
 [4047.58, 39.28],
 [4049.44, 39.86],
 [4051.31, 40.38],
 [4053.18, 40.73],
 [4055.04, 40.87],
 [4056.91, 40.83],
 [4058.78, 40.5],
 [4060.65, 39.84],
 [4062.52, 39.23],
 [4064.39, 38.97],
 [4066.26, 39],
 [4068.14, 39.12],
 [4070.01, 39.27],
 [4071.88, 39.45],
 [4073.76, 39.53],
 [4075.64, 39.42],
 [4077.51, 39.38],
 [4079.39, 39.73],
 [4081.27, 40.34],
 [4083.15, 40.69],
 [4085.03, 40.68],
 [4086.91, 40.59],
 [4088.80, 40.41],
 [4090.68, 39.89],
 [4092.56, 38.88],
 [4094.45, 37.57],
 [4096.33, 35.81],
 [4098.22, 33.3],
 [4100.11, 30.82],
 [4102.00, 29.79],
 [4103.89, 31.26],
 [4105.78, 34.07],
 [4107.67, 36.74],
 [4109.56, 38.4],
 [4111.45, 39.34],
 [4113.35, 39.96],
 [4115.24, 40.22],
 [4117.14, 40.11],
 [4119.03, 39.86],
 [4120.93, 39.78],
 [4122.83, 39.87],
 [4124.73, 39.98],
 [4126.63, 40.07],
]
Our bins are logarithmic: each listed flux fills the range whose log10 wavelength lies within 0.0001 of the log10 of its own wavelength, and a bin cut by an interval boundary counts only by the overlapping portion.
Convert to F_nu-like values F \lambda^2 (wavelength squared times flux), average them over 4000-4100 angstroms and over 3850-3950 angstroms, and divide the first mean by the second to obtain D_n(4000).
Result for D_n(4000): 1.2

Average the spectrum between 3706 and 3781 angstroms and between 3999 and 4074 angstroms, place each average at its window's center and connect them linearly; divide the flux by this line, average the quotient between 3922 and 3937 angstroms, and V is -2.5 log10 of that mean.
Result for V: 0.347 mag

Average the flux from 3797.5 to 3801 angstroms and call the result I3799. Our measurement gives 29.5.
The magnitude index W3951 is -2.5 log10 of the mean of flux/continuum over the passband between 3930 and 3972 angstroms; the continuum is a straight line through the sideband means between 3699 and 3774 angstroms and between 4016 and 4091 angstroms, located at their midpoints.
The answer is 0.23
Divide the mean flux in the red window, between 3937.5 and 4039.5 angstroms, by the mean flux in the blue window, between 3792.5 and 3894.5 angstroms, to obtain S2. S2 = 1.0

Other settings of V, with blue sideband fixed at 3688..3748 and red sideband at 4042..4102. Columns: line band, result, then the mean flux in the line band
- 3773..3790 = -0.12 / 36.9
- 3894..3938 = 0.07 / 33.6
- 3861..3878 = -0.11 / 38.6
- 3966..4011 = 0.04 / 35.9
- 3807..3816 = -0.15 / 38.4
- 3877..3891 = 0.06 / 33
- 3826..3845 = 0.10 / 31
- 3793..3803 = 0.08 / 31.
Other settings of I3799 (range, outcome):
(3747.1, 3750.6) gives 28.6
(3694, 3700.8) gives 33.8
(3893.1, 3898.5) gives 34.8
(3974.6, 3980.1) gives 35.9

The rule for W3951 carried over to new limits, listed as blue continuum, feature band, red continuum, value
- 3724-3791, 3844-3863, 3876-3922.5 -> -0.106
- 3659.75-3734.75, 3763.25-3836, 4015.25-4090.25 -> -0.013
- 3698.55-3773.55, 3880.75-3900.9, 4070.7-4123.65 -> 0.048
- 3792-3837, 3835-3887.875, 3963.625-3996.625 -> -0.073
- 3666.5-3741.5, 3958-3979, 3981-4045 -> 0.339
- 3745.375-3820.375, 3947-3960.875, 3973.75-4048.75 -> 0.026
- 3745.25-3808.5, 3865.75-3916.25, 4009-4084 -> 0.009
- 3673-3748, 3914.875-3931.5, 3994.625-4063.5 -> 0.095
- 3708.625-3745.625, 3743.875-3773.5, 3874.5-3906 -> -0.013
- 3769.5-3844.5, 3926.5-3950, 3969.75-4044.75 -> 0.245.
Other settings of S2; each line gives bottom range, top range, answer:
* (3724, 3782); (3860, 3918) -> 1.12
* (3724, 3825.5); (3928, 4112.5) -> 1.08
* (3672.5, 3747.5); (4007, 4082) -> 1.26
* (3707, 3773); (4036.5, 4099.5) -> 1.25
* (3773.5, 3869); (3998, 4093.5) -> 1.12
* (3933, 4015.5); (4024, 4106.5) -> 1.11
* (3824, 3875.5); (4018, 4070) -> 1.11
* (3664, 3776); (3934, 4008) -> 1.08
